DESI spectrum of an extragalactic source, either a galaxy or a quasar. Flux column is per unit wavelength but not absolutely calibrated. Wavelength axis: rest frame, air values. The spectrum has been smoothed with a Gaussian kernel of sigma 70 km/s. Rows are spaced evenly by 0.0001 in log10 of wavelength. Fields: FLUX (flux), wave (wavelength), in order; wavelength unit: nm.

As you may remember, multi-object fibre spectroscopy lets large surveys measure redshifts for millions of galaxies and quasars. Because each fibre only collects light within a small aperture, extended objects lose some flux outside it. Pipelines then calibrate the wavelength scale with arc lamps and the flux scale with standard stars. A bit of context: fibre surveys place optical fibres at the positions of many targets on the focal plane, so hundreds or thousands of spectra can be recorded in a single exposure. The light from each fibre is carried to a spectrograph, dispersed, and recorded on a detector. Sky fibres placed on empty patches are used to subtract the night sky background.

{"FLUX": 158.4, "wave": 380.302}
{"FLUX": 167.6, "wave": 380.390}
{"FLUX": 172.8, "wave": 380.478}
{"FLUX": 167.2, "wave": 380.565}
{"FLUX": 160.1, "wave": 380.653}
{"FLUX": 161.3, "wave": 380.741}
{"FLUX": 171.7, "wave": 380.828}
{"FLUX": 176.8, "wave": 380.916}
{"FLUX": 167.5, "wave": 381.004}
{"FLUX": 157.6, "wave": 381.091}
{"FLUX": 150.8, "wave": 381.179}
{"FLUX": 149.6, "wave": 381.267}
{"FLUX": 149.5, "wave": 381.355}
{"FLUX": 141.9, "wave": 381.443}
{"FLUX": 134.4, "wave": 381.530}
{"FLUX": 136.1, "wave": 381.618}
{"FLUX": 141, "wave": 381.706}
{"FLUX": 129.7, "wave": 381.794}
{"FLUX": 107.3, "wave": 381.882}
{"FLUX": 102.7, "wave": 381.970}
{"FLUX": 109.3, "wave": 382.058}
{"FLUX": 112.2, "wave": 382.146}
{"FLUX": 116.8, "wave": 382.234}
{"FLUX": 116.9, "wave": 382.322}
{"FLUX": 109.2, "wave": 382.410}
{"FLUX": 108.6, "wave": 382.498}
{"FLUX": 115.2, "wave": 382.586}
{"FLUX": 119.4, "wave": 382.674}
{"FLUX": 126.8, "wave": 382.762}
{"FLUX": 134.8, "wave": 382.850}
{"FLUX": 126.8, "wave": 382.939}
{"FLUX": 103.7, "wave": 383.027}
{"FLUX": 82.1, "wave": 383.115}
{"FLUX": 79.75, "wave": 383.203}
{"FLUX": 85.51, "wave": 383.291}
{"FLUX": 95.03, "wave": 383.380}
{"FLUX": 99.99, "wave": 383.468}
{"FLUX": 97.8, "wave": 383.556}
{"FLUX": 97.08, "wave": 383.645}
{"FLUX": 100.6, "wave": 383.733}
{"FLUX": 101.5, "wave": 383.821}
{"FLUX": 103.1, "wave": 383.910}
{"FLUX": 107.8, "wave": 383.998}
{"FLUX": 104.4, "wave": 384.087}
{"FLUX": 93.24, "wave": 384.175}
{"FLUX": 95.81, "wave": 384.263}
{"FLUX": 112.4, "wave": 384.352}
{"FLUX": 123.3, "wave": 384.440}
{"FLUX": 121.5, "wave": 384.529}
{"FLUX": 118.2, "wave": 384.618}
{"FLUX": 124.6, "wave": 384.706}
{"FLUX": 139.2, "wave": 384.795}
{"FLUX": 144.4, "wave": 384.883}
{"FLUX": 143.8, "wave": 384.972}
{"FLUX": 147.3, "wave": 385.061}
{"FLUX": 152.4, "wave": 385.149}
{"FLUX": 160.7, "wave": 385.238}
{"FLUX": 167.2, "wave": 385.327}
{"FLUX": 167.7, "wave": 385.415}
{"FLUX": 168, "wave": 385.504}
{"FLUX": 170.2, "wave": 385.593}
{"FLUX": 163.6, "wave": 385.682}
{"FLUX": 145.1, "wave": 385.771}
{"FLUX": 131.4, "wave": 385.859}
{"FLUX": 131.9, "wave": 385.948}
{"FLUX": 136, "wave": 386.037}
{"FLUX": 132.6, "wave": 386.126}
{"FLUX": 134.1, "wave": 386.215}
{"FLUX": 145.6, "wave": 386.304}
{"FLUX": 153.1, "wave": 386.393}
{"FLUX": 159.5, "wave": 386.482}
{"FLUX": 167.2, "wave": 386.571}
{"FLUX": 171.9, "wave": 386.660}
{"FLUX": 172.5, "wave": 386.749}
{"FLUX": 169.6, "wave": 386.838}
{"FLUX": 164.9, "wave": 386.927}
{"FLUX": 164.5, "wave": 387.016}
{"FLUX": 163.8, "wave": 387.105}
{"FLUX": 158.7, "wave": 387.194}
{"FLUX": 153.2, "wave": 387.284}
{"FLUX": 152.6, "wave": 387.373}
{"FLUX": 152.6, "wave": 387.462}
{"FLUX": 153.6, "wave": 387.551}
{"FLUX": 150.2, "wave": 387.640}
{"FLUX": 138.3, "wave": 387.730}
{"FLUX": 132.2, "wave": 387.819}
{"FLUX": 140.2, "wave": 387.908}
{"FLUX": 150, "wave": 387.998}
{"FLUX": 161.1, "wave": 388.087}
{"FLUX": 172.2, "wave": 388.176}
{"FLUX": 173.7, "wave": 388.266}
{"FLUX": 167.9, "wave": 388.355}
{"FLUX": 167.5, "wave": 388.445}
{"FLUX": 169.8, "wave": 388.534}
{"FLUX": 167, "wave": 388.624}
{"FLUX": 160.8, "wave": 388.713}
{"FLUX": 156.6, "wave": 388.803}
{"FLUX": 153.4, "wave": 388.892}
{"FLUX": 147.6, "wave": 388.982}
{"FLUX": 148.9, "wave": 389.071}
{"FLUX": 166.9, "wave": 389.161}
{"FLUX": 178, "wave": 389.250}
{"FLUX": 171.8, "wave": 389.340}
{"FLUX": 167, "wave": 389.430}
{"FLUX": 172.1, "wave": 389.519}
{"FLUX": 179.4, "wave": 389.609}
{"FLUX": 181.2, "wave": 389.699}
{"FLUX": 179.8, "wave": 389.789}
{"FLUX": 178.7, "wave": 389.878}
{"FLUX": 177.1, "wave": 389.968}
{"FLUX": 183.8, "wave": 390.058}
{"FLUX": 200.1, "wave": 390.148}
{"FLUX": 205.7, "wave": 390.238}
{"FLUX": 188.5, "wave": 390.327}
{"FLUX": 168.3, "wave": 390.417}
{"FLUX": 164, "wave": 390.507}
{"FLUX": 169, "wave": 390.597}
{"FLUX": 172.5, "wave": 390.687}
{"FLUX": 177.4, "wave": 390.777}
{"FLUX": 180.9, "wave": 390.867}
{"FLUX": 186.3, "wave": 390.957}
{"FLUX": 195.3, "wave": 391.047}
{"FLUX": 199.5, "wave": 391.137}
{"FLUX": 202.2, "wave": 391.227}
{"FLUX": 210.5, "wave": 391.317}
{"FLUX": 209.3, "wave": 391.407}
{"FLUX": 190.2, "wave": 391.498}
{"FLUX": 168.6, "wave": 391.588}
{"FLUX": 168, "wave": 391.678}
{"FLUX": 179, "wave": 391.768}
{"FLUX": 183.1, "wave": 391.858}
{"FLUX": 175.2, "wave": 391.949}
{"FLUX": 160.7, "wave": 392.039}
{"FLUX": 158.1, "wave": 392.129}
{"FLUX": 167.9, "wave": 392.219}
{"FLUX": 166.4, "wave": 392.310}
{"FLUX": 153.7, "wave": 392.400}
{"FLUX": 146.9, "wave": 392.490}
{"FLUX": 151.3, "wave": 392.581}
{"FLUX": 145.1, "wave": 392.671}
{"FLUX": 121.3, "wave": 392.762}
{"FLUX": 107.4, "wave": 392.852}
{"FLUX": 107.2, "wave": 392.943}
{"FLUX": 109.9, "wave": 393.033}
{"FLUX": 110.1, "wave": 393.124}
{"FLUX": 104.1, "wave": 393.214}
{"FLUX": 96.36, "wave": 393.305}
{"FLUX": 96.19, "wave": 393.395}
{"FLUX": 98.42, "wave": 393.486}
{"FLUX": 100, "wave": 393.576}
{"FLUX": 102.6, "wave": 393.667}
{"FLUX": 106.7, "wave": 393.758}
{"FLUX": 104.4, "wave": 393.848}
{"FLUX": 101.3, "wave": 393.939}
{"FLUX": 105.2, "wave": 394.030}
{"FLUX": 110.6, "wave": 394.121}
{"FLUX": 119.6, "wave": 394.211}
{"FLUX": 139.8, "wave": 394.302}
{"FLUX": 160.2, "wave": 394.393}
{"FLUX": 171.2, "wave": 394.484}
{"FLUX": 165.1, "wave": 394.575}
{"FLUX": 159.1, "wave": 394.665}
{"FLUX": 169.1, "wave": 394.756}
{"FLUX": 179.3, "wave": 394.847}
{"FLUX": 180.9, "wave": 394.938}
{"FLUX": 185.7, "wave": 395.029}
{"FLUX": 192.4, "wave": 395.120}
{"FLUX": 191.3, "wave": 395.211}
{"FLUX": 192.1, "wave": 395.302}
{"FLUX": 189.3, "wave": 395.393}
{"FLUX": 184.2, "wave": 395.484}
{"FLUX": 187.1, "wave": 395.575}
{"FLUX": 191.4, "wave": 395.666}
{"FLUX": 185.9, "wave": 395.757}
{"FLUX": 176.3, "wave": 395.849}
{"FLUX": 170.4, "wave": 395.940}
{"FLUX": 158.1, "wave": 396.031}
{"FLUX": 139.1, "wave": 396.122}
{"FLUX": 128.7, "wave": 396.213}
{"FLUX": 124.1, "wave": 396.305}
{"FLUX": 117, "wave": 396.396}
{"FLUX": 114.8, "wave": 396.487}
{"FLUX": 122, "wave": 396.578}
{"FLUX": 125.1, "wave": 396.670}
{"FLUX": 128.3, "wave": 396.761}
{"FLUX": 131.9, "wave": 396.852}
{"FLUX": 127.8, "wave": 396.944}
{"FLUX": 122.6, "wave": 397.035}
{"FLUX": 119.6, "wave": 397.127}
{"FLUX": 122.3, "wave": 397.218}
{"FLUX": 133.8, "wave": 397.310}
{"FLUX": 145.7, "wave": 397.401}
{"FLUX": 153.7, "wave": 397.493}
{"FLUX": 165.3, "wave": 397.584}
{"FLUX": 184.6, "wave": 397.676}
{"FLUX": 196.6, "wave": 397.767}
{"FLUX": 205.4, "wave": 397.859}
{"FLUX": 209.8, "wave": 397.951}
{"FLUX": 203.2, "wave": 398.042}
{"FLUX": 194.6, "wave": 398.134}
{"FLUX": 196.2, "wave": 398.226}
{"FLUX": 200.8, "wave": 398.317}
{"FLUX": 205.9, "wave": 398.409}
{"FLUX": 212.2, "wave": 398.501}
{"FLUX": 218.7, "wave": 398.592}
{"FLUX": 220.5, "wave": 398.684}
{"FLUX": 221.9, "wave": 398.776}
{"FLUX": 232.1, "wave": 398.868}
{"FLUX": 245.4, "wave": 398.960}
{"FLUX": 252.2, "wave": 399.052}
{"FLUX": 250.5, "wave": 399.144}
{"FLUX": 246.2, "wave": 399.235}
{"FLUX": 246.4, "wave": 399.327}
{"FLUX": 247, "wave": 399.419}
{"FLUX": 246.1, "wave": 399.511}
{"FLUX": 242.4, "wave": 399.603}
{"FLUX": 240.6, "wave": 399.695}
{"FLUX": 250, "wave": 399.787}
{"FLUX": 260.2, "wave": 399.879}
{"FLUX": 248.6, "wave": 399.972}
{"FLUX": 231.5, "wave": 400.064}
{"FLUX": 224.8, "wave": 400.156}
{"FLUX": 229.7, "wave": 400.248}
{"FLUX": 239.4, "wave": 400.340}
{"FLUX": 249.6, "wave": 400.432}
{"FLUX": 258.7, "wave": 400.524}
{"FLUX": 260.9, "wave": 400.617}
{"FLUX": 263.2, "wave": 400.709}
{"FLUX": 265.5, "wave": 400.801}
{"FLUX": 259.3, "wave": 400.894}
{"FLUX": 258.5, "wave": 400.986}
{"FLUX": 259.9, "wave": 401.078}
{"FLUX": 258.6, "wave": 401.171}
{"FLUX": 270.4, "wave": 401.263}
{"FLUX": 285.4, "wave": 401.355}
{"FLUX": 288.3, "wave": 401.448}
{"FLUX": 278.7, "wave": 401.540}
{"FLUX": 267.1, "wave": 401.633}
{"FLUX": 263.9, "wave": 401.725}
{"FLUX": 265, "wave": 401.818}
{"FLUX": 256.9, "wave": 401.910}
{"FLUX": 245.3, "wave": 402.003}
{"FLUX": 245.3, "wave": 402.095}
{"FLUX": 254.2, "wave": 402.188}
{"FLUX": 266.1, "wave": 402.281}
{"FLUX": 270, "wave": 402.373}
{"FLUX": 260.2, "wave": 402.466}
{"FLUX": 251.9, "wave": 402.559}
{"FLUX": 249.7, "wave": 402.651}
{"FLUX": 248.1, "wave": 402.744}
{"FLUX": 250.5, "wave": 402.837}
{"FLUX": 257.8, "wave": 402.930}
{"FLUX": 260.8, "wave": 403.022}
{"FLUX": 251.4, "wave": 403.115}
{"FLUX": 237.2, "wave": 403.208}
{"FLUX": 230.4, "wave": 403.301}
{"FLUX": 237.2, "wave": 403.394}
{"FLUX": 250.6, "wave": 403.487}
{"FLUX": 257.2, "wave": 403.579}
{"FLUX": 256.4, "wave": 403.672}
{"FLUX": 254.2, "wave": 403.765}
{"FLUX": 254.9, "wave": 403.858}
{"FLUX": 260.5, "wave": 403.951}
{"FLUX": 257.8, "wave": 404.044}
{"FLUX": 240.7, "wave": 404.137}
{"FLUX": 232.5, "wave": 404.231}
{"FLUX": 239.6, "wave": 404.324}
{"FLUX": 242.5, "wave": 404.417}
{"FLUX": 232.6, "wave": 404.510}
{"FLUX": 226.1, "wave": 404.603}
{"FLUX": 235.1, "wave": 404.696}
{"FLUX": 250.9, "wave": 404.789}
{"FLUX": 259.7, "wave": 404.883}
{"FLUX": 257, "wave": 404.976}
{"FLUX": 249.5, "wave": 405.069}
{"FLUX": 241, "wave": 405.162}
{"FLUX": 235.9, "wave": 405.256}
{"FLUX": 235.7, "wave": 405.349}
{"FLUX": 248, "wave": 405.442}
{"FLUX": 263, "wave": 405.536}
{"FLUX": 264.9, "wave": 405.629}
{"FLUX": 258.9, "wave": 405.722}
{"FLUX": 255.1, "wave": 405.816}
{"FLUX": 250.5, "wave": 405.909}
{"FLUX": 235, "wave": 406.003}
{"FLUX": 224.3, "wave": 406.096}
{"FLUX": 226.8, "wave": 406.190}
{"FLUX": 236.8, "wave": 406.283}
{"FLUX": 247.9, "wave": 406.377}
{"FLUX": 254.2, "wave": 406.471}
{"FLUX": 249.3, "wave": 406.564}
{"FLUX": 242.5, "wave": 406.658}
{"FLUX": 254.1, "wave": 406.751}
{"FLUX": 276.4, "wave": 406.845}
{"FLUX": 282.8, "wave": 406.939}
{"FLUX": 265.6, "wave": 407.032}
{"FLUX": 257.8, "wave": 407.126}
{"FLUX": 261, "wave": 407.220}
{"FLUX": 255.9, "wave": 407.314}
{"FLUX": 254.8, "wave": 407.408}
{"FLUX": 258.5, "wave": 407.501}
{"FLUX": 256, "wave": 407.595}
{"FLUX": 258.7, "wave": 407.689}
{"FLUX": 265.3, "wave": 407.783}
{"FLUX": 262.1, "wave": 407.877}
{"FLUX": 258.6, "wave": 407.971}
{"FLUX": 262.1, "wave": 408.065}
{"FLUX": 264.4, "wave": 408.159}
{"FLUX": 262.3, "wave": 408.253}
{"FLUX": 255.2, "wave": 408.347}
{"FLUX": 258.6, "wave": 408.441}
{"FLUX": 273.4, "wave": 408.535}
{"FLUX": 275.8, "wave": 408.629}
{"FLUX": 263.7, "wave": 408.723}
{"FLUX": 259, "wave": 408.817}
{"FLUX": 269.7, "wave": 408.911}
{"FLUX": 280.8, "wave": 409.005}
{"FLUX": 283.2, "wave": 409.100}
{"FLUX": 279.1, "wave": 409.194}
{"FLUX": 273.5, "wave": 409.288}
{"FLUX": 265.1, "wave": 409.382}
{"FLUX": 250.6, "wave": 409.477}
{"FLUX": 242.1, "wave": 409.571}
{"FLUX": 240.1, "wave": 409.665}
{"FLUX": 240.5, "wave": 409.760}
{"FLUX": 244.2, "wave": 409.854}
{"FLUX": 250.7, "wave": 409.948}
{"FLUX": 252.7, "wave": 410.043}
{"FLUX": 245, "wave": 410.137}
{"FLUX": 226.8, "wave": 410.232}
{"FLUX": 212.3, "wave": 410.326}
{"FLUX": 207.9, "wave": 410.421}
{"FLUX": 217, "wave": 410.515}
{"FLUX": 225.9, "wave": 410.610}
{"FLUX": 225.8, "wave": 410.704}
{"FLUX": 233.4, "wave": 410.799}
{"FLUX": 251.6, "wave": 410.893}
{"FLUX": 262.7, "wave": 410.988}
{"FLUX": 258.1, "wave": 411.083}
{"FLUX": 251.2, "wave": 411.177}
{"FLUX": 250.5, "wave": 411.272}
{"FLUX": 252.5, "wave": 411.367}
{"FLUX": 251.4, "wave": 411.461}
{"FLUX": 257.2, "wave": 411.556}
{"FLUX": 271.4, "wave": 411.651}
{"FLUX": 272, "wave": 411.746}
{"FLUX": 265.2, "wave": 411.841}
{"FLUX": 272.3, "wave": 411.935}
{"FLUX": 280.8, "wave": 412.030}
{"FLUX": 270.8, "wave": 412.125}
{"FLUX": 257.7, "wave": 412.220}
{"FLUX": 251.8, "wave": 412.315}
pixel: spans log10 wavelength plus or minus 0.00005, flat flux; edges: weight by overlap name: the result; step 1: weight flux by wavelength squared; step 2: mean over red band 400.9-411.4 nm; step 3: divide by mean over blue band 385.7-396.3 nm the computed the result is 1.7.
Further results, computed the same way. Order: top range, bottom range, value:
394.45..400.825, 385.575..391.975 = 1.21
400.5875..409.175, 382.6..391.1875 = 1.88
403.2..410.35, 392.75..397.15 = 1.92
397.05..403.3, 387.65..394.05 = 1.56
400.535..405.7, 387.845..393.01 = 1.60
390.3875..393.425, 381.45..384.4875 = 1.51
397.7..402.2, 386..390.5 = 1.57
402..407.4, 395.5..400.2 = 1.37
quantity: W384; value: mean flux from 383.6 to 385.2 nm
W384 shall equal 119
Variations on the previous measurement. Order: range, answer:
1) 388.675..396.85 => 157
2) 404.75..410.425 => 254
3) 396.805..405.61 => 234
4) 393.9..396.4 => 161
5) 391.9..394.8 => 131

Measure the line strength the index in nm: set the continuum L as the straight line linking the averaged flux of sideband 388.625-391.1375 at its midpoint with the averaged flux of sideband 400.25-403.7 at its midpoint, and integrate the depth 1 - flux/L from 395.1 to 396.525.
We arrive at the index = 0.33 nm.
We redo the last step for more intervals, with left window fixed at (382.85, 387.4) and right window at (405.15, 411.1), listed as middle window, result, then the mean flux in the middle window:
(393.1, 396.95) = 0.869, 143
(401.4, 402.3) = -0.176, 263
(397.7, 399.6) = -0.178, 223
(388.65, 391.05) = -0.245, 174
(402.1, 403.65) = -0.185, 252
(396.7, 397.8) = 0.296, 144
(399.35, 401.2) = -0.330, 250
